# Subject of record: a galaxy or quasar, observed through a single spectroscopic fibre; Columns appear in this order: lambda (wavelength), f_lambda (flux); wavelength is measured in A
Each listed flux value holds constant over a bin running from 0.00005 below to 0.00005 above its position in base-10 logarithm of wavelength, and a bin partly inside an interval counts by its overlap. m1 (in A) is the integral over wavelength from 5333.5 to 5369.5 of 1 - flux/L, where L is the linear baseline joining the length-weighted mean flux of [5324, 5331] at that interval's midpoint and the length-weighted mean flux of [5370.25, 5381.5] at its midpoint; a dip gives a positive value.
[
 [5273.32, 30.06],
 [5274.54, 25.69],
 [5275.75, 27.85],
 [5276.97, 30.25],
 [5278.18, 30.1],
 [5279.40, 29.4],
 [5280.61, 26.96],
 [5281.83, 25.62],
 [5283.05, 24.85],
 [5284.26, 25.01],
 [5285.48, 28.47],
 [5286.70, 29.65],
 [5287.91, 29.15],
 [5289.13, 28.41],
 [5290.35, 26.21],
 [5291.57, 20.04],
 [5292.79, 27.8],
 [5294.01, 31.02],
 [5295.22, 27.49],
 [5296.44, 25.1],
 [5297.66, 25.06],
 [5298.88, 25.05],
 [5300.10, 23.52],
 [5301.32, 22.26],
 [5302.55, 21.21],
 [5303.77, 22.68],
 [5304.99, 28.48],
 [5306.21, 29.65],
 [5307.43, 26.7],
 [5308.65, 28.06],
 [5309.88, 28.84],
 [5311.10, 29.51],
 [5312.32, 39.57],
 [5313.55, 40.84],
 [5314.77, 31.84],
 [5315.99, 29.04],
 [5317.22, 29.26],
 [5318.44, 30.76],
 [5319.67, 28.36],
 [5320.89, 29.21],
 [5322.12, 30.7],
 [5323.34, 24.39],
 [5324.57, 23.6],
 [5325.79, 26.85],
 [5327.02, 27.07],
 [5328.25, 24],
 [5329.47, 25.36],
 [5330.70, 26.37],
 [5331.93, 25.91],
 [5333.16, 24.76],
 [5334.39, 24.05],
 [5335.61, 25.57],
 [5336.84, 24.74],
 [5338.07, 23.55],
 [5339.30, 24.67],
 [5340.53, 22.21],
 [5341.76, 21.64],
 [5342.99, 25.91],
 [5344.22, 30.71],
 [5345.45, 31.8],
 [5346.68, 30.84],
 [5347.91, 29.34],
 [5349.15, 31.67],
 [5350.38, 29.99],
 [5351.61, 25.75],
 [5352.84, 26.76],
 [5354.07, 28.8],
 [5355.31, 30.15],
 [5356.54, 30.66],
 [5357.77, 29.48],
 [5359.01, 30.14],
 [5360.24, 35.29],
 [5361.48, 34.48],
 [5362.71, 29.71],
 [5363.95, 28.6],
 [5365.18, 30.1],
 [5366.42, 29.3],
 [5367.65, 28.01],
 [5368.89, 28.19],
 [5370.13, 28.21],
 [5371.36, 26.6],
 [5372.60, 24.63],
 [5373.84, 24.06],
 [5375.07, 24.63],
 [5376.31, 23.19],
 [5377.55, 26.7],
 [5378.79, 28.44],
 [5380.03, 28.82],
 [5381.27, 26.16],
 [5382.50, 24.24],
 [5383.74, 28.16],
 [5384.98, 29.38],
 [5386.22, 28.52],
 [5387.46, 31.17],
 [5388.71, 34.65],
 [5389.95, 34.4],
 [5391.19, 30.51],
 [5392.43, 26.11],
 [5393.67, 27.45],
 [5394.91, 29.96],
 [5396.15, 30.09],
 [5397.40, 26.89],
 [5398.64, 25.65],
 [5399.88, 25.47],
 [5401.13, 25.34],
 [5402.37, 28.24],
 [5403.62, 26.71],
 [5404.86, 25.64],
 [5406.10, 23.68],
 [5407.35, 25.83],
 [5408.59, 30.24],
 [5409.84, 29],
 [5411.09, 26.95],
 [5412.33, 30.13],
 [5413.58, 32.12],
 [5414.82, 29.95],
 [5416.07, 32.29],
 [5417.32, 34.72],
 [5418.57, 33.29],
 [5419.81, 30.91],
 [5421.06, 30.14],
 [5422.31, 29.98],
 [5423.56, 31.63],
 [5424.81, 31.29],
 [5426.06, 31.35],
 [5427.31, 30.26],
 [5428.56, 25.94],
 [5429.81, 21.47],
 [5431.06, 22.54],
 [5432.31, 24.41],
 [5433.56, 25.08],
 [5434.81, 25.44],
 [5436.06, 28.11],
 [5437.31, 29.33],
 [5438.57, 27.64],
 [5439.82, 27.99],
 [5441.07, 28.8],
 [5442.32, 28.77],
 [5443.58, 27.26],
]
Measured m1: -3.56 A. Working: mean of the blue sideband 25.5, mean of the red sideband 26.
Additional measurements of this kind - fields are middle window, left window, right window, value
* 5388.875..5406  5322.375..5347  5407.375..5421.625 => 0.96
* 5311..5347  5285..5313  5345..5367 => 1.20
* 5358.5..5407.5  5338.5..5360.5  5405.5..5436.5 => 0.83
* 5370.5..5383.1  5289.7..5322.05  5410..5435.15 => 1.25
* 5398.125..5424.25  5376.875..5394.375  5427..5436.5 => -2.13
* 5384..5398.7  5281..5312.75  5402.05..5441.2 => -0.84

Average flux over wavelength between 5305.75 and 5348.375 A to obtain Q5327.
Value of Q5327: 27.9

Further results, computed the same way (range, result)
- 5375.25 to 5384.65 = 26.5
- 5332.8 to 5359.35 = 27.4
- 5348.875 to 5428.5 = 28.9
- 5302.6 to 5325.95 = 29.3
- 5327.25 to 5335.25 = 25.2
